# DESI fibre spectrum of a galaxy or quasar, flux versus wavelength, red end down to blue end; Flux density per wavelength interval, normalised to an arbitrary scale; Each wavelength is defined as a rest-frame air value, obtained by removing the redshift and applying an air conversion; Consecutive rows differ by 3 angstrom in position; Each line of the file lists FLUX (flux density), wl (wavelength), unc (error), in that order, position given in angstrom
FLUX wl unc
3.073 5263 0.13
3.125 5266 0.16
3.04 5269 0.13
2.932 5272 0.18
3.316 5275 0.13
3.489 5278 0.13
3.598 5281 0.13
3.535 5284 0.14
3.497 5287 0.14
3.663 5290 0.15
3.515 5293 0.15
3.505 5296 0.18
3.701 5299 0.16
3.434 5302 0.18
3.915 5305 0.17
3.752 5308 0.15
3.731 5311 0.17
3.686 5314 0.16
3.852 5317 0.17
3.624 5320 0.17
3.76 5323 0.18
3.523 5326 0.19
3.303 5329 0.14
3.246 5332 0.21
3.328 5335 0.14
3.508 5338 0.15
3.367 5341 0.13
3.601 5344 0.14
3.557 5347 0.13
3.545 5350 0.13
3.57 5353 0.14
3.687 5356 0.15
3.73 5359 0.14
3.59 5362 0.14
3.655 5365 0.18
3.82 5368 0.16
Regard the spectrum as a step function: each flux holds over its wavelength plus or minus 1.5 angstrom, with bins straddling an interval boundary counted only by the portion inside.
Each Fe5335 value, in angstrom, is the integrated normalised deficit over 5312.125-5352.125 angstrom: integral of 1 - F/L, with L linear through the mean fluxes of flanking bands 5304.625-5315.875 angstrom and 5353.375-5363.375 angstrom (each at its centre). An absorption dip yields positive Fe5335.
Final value 1.9 angstrom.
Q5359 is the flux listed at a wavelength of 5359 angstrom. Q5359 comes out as 3.73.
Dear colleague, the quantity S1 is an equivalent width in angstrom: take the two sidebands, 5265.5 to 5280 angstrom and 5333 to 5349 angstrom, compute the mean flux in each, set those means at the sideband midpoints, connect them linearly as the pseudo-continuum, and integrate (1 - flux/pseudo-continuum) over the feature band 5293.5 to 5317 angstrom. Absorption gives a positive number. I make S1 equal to -2.5 angstrom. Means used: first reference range 3.2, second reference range 3.47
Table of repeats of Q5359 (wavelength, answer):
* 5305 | 3.915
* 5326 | 3.523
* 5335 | 3.328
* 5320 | 3.624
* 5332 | 3.246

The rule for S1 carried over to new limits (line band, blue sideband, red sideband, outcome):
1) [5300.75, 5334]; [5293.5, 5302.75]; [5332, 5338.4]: -1.6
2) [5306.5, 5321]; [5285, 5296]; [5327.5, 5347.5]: -1.1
